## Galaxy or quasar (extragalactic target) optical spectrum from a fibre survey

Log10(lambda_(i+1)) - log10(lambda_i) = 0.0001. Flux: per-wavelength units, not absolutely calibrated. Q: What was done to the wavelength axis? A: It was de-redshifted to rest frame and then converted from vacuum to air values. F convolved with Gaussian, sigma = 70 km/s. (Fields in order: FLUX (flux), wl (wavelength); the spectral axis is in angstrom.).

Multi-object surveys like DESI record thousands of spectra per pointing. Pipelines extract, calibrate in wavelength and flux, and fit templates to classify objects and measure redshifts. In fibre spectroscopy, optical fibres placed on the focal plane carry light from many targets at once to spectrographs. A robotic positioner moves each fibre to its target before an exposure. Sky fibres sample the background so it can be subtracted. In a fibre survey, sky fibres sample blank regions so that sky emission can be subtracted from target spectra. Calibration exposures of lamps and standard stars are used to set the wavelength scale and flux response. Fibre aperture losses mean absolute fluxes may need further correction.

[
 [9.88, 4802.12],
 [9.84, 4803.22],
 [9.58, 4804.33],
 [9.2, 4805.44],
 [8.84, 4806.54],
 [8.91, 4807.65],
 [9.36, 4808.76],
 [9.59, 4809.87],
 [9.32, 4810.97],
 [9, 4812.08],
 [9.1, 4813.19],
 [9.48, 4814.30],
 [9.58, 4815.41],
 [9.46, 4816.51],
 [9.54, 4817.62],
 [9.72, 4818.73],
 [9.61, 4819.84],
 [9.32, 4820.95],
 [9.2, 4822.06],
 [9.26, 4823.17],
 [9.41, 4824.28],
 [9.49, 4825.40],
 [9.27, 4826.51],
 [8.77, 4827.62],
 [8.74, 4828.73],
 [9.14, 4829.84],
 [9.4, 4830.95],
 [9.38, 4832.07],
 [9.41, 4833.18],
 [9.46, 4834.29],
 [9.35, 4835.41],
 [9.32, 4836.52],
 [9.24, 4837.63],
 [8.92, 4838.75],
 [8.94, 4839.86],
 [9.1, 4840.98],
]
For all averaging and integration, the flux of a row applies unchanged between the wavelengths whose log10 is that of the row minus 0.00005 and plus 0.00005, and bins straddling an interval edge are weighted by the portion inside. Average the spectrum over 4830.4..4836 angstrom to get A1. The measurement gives 9.39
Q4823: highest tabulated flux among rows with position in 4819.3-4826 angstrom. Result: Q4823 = 9.61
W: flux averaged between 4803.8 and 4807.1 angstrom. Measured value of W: 9.2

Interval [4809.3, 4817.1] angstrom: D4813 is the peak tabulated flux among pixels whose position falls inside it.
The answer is 9.59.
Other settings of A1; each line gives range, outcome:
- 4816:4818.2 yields 9.5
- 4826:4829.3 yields 8.94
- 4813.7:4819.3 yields 9.56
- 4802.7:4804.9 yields 9.67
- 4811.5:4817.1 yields 9.33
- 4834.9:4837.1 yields 9.36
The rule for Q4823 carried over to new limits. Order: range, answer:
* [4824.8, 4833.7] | 9.49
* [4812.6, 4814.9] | 9.48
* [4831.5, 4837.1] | 9.46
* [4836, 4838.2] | 9.32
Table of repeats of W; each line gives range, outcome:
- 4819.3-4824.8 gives 9.36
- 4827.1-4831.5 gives 9.03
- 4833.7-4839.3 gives 9.26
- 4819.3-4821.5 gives 9.46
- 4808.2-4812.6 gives 9.32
